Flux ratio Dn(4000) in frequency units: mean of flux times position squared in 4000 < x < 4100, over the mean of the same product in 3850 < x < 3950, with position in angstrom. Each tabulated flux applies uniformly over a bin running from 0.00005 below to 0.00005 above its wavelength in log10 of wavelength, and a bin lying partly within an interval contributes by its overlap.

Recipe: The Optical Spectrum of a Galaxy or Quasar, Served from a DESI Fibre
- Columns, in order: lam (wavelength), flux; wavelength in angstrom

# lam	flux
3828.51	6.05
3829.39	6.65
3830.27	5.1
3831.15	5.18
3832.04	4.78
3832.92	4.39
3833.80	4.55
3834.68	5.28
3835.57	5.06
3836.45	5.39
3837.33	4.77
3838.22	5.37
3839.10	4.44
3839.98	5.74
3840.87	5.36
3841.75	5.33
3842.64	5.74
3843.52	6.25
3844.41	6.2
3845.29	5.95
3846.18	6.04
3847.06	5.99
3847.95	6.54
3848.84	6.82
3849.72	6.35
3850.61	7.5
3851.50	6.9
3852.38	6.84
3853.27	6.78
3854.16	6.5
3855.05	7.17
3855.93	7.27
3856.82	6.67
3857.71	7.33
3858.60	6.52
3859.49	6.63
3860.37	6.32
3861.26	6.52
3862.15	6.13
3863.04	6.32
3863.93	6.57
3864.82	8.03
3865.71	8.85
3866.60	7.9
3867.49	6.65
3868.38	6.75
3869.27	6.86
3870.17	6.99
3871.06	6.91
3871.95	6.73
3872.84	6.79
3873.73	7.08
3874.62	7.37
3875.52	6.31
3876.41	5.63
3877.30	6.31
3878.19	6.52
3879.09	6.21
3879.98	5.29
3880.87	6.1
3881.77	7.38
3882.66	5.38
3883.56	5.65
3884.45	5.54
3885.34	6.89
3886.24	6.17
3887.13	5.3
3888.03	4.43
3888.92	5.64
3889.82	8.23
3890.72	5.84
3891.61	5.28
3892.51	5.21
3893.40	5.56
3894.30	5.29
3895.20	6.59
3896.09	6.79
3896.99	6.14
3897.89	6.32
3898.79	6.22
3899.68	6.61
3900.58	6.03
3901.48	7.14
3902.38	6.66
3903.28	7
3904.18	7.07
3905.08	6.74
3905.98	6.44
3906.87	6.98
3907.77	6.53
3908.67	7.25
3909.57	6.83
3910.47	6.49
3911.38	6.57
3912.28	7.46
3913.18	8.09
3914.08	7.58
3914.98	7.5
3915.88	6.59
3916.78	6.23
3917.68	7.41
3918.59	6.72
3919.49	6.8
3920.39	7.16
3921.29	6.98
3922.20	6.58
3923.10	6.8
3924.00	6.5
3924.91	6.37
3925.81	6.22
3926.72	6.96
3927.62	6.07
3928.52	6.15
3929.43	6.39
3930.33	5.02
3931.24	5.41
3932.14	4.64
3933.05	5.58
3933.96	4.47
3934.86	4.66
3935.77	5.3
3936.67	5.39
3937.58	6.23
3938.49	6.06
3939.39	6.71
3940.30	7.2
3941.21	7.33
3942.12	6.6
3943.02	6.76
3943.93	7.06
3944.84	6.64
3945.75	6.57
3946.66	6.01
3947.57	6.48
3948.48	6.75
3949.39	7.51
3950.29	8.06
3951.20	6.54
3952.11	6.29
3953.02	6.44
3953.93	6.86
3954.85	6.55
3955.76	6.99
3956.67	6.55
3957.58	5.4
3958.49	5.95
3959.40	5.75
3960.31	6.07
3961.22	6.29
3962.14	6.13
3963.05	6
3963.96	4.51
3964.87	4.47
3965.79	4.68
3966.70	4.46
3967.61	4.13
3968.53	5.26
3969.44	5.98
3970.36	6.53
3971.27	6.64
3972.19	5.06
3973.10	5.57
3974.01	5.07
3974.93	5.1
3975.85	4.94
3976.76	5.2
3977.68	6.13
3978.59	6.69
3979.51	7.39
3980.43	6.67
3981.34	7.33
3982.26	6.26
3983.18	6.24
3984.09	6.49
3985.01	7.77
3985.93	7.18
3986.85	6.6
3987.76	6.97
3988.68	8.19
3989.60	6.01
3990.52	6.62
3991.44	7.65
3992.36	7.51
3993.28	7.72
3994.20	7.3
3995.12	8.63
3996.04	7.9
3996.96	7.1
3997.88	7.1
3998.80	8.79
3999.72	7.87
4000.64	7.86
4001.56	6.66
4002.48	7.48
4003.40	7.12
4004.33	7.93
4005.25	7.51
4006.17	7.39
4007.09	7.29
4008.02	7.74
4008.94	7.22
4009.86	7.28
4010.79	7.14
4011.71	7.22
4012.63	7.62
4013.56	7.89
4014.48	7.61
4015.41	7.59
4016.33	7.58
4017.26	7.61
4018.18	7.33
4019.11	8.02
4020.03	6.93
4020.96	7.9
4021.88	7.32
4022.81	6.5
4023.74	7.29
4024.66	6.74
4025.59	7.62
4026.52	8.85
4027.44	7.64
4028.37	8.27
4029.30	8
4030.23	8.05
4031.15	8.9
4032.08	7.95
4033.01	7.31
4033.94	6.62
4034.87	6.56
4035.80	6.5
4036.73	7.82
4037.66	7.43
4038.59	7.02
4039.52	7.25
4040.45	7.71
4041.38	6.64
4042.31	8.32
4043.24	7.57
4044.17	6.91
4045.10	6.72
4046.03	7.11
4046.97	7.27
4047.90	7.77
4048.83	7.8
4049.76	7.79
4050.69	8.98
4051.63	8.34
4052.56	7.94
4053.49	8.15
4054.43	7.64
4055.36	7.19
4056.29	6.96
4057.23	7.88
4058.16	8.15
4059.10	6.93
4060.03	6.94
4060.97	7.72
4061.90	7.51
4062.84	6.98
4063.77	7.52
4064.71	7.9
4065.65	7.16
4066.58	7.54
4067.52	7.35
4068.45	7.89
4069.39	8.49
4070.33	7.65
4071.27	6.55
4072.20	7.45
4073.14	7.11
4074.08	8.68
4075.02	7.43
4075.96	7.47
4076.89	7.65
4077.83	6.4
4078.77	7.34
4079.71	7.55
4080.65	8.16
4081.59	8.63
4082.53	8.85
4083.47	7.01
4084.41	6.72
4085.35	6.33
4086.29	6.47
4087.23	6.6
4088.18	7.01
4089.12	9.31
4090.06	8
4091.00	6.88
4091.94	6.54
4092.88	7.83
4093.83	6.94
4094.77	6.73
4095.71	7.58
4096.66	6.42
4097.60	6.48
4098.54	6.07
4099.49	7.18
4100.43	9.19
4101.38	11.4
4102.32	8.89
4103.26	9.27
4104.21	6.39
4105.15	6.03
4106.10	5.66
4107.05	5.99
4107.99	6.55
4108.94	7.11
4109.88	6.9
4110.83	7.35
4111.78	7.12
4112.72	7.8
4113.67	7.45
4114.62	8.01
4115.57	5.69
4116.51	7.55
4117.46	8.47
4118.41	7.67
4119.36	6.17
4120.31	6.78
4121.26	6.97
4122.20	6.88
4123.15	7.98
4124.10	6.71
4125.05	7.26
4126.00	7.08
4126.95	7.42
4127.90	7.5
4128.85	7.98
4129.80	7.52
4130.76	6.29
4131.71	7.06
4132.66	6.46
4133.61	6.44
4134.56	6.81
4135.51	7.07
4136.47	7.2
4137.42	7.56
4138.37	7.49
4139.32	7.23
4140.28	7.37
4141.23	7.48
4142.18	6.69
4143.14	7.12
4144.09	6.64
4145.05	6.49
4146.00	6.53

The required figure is 1.2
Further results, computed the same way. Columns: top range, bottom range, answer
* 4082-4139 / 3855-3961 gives 1.24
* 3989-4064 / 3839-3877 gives 1.24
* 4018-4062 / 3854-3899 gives 1.27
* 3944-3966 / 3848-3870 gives 0.95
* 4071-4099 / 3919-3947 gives 1.26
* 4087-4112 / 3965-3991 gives 1.27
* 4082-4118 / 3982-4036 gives 1.03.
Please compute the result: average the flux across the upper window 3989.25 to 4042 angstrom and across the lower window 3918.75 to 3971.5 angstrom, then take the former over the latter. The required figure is 1.22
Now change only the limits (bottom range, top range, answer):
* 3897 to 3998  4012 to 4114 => 1.16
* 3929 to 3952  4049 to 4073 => 1.23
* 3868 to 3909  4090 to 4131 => 1.14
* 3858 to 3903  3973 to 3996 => 1.05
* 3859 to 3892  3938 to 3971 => 0.96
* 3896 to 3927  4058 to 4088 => 1.09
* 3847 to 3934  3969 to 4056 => 1.11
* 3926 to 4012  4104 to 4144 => 1.09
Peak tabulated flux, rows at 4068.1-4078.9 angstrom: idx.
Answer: 8.68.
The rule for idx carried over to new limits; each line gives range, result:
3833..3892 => 8.85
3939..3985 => 8.06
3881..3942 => 8.23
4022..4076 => 8.98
